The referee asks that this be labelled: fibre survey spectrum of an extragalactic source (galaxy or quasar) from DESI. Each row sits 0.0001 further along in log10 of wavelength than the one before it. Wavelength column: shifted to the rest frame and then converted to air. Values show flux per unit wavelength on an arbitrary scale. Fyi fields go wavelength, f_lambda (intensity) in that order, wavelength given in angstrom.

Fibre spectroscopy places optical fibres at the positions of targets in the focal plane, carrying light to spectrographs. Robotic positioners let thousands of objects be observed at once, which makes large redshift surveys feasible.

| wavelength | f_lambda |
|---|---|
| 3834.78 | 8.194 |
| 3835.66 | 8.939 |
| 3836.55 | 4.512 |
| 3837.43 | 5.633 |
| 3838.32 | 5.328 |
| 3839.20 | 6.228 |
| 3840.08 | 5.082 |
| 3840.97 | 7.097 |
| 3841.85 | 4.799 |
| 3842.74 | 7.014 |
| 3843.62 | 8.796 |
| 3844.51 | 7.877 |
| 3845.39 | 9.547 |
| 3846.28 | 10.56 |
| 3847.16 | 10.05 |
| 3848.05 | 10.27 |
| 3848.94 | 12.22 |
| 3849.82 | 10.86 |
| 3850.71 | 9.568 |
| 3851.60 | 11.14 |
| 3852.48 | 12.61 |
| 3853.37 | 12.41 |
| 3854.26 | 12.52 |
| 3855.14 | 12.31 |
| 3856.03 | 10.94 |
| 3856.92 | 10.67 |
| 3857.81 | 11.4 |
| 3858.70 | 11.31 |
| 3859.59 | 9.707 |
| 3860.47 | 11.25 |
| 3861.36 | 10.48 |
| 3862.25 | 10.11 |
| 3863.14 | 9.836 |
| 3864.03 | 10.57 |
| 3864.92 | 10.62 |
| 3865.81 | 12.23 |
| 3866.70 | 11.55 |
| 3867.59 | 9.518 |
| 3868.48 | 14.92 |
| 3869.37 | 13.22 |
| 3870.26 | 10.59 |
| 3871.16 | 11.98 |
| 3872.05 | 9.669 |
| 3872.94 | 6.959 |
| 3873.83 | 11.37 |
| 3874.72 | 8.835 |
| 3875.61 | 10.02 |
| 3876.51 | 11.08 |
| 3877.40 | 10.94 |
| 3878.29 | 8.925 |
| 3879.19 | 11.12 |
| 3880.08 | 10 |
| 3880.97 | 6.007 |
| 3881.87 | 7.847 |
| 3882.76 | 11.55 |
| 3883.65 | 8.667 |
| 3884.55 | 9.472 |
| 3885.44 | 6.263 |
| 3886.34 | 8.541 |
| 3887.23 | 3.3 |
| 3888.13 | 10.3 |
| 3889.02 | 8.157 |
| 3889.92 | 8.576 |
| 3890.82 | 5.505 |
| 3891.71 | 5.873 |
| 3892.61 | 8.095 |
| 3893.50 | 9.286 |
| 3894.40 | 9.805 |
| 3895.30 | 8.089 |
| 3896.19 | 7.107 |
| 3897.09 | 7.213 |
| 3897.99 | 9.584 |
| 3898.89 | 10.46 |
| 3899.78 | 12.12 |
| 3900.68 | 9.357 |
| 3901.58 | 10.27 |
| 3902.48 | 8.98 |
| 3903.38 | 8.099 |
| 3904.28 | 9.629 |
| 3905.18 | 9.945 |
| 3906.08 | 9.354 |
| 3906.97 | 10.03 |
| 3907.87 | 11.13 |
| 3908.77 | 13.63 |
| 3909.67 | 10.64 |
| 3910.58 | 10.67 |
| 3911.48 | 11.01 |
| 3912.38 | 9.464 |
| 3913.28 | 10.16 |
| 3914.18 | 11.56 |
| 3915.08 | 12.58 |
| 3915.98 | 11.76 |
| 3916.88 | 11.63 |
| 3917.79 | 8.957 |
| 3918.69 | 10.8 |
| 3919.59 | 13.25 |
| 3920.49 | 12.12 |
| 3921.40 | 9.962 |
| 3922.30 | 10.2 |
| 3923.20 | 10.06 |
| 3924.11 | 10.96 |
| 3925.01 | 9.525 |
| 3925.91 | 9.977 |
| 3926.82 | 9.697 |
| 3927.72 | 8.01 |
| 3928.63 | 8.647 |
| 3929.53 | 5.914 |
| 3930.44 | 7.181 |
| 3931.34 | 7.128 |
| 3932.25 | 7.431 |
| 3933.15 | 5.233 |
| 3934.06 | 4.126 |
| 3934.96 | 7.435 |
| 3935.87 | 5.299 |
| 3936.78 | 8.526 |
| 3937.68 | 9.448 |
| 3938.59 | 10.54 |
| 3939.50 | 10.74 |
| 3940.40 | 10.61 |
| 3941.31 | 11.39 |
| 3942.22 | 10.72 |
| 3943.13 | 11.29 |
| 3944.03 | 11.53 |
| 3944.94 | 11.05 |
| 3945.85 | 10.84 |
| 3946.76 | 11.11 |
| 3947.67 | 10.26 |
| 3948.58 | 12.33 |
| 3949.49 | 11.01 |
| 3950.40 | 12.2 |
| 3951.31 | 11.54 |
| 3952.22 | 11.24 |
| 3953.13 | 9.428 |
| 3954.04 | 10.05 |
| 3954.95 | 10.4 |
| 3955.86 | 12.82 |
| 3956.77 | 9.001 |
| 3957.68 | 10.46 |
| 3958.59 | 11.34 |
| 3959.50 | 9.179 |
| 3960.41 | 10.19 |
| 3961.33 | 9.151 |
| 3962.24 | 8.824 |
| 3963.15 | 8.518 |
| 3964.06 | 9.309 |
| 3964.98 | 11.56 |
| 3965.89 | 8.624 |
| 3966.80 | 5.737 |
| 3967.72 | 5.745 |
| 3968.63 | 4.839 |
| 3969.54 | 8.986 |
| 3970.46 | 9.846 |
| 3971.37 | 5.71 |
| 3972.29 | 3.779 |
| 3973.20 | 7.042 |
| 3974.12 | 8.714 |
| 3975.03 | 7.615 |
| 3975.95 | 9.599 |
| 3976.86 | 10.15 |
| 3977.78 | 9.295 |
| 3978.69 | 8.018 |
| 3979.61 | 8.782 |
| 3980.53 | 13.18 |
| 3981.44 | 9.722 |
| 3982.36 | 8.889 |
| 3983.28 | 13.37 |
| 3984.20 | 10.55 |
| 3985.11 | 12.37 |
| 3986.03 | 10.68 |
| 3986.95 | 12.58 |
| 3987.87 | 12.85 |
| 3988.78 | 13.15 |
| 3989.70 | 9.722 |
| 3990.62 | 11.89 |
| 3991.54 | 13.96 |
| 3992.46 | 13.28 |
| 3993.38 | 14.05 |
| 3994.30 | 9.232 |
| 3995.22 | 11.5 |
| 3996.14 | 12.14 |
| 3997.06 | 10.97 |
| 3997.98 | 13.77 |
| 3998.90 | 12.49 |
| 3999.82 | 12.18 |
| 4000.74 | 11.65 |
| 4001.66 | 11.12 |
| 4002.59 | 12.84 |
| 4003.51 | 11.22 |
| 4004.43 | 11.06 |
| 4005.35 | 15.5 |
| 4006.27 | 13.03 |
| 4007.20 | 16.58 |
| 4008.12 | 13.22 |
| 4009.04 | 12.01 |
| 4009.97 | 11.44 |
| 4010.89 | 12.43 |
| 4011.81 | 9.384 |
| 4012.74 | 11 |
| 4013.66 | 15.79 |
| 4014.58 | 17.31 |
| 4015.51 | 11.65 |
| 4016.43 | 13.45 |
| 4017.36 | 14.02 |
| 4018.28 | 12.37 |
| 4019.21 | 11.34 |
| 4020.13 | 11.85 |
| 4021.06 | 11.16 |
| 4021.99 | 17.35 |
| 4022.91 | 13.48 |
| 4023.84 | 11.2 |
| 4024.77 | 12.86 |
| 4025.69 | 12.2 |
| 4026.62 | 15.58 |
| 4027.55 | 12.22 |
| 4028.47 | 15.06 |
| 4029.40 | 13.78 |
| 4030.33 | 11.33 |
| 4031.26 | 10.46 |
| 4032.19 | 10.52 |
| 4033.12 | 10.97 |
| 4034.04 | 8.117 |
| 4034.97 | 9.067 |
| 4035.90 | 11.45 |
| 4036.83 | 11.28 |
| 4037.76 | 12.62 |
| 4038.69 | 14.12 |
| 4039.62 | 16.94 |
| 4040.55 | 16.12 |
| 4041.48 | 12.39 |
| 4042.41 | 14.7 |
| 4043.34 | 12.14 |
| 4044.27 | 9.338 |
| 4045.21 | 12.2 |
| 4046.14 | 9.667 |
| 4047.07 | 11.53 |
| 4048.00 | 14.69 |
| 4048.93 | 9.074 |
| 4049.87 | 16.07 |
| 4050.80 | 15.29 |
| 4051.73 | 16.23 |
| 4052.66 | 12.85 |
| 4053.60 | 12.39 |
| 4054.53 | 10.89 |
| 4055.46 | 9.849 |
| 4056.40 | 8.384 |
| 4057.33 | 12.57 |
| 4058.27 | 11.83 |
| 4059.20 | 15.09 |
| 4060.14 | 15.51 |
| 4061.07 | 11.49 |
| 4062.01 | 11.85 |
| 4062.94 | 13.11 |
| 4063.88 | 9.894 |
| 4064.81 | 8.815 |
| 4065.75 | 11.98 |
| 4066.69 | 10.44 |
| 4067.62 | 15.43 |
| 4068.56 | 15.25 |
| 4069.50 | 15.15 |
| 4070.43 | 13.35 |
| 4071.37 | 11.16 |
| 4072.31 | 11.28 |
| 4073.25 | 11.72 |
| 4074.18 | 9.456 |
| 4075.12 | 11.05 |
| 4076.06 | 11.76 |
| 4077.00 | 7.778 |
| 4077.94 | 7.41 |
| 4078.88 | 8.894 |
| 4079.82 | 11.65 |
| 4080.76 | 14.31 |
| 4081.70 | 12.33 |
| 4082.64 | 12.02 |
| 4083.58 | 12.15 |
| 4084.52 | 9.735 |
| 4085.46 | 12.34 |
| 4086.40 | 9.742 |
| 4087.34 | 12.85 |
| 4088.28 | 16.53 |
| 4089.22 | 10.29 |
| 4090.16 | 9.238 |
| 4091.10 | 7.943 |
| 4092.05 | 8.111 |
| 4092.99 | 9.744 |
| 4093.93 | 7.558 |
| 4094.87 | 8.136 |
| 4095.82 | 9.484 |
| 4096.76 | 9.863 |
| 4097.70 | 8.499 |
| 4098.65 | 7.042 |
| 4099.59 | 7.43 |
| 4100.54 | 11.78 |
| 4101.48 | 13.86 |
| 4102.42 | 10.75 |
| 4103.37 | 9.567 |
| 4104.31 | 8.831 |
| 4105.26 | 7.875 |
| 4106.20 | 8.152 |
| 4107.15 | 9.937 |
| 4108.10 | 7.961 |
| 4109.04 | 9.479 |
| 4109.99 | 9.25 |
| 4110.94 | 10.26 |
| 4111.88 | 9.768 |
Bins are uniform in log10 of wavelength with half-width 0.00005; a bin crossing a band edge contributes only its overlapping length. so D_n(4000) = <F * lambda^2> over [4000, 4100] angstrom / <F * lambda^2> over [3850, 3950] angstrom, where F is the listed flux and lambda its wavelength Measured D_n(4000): 1.30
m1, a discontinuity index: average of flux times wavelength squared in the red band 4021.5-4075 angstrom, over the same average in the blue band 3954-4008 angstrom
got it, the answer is 1.22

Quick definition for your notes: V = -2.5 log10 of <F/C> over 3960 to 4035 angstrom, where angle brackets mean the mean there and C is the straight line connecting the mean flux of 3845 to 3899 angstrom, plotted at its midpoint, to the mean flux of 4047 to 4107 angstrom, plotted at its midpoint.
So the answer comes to -0.05 mag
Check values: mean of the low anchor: 9.89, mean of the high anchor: 11.2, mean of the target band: 11.2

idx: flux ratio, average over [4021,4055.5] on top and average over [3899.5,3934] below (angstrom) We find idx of 1.28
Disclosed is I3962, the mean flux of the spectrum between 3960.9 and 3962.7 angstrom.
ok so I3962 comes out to 9.01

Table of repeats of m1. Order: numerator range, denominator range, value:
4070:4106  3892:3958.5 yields 1.13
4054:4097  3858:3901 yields 1.30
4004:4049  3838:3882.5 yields 1.37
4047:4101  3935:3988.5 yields 1.22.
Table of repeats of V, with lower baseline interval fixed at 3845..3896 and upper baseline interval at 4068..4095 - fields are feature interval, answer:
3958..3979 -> 0.24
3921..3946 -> 0.14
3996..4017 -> -0.19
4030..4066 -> -0.12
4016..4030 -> -0.22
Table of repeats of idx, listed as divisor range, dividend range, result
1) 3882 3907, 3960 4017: 1.25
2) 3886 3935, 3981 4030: 1.35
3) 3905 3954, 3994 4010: 1.24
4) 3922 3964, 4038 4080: 1.27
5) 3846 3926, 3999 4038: 1.23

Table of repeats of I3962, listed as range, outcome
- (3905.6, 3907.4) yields 9.74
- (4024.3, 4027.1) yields 13.5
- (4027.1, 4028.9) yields 13.7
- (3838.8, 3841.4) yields 6.13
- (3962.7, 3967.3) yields 8.72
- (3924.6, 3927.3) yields 9.72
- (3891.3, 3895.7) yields 8.24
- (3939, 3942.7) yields 10.9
